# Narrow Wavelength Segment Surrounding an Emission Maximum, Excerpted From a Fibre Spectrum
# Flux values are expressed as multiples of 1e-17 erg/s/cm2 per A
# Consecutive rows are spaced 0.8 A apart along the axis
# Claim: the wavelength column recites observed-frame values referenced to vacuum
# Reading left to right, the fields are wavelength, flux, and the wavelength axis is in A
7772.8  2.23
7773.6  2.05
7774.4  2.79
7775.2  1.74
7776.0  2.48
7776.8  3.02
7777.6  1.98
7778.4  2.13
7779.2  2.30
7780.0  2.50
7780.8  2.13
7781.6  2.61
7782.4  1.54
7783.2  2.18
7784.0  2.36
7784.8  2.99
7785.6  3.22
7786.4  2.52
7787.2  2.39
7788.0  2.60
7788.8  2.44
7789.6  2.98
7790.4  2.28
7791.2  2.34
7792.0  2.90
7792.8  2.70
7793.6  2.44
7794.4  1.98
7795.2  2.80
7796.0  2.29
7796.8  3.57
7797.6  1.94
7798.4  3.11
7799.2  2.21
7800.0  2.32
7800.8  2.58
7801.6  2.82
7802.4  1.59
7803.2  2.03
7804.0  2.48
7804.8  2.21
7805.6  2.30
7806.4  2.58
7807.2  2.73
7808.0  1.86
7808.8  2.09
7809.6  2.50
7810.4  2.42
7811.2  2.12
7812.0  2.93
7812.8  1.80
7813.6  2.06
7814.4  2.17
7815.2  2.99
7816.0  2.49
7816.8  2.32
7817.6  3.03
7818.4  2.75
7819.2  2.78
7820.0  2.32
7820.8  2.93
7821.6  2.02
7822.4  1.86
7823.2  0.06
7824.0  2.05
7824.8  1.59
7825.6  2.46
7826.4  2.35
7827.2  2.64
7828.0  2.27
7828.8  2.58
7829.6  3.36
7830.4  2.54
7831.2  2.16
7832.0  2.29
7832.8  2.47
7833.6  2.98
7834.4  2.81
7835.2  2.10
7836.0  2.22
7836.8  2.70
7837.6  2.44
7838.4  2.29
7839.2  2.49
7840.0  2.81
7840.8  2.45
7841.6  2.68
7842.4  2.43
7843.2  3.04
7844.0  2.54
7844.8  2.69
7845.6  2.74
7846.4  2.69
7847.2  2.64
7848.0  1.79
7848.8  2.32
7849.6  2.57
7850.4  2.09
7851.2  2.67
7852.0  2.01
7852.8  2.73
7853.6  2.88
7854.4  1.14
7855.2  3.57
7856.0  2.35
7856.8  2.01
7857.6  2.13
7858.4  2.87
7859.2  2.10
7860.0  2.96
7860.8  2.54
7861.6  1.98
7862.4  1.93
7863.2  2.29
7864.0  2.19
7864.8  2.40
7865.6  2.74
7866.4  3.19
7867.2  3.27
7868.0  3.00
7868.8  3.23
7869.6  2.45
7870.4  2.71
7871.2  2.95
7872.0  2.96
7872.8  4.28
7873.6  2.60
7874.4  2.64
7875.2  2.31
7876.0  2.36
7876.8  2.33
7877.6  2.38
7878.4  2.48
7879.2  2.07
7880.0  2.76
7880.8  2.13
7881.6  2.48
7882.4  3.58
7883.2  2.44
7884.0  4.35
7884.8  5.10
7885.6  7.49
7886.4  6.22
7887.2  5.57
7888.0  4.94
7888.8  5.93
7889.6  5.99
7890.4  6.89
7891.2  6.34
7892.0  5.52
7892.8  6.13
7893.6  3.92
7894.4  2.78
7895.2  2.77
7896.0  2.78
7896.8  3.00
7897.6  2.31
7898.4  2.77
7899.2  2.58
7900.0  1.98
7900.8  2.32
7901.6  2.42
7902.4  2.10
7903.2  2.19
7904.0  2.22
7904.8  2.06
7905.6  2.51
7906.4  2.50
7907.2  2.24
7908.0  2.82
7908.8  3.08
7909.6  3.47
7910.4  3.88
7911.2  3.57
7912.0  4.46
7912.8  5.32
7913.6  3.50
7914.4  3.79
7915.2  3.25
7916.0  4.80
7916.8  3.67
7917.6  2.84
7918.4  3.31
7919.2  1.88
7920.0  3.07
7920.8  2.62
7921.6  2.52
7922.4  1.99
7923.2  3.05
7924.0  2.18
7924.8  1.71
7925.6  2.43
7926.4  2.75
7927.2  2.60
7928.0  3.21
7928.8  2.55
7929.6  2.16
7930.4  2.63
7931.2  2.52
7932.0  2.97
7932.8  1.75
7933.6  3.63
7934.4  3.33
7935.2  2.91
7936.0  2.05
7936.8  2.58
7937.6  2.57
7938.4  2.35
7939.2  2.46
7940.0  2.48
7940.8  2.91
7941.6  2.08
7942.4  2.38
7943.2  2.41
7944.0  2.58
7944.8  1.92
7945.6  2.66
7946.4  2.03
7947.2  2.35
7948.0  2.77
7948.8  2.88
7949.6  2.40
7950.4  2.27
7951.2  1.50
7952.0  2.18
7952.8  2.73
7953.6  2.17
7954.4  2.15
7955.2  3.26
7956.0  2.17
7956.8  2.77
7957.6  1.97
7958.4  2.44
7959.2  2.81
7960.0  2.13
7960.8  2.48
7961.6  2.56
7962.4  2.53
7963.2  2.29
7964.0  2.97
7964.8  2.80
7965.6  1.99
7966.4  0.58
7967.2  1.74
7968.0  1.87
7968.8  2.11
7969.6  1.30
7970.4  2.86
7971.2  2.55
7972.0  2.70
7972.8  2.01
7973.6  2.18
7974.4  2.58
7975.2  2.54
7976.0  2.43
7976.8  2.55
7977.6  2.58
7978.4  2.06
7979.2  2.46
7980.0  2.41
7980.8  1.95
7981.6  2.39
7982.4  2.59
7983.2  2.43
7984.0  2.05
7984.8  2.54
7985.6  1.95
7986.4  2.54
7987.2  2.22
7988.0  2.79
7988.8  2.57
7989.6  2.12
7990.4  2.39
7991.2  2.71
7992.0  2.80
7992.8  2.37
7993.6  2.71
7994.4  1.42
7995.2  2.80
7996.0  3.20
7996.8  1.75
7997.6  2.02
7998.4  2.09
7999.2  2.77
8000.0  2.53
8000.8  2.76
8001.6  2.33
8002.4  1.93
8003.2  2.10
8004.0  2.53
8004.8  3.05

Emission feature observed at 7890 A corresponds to H-alpha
